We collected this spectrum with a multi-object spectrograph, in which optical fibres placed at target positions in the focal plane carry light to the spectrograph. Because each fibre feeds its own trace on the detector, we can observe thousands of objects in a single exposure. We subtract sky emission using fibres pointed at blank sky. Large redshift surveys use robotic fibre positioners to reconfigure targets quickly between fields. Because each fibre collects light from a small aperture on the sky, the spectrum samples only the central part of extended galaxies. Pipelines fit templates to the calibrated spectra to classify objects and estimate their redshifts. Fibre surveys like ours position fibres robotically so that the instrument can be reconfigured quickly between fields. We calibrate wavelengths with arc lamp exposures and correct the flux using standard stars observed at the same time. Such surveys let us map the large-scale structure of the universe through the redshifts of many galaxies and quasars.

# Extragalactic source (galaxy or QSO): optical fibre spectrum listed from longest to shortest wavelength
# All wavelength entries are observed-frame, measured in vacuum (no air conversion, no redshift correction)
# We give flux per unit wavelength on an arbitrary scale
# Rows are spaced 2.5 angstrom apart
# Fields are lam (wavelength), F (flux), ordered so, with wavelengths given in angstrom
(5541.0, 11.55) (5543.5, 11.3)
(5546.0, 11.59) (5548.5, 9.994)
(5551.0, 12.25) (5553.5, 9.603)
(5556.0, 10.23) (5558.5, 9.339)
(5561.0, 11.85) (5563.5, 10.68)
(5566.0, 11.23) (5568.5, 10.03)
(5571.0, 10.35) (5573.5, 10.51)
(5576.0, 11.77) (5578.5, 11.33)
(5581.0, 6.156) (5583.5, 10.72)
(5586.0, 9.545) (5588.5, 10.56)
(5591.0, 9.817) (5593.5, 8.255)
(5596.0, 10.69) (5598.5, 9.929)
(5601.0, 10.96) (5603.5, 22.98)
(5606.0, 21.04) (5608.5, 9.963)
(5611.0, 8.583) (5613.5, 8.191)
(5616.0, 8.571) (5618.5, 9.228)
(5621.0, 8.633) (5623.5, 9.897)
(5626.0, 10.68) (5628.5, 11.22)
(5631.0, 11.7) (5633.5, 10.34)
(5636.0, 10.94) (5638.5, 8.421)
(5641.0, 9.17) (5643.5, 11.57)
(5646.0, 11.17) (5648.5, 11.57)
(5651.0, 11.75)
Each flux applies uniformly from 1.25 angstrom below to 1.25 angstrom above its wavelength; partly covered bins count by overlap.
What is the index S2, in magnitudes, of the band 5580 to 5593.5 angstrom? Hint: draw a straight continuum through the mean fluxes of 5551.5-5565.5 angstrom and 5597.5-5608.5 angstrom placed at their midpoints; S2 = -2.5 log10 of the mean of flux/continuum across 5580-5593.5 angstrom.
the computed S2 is 0.43 mag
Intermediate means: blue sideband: 10.5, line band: 9.32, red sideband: 15.7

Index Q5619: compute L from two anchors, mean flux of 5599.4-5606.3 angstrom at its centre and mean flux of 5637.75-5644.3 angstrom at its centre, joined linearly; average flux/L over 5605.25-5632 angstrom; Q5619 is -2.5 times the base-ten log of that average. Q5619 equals 0.33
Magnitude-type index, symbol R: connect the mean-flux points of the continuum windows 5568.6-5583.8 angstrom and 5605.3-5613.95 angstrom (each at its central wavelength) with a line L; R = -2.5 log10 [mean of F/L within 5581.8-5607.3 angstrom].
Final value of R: -0.12 mag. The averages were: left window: 10.1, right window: 11.7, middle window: 12.3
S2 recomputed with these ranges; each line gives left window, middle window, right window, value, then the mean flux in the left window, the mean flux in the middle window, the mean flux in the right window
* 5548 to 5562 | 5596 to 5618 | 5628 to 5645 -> -0.17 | 10.6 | 12.3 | 10.5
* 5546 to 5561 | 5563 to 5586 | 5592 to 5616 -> 0.09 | 10.5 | 10.3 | 12.1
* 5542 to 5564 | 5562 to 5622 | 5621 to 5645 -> -0.03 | 10.8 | 10.8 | 10.4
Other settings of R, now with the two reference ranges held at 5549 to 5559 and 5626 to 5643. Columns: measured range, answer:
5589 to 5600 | 0.07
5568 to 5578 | -0.04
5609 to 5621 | 0.19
